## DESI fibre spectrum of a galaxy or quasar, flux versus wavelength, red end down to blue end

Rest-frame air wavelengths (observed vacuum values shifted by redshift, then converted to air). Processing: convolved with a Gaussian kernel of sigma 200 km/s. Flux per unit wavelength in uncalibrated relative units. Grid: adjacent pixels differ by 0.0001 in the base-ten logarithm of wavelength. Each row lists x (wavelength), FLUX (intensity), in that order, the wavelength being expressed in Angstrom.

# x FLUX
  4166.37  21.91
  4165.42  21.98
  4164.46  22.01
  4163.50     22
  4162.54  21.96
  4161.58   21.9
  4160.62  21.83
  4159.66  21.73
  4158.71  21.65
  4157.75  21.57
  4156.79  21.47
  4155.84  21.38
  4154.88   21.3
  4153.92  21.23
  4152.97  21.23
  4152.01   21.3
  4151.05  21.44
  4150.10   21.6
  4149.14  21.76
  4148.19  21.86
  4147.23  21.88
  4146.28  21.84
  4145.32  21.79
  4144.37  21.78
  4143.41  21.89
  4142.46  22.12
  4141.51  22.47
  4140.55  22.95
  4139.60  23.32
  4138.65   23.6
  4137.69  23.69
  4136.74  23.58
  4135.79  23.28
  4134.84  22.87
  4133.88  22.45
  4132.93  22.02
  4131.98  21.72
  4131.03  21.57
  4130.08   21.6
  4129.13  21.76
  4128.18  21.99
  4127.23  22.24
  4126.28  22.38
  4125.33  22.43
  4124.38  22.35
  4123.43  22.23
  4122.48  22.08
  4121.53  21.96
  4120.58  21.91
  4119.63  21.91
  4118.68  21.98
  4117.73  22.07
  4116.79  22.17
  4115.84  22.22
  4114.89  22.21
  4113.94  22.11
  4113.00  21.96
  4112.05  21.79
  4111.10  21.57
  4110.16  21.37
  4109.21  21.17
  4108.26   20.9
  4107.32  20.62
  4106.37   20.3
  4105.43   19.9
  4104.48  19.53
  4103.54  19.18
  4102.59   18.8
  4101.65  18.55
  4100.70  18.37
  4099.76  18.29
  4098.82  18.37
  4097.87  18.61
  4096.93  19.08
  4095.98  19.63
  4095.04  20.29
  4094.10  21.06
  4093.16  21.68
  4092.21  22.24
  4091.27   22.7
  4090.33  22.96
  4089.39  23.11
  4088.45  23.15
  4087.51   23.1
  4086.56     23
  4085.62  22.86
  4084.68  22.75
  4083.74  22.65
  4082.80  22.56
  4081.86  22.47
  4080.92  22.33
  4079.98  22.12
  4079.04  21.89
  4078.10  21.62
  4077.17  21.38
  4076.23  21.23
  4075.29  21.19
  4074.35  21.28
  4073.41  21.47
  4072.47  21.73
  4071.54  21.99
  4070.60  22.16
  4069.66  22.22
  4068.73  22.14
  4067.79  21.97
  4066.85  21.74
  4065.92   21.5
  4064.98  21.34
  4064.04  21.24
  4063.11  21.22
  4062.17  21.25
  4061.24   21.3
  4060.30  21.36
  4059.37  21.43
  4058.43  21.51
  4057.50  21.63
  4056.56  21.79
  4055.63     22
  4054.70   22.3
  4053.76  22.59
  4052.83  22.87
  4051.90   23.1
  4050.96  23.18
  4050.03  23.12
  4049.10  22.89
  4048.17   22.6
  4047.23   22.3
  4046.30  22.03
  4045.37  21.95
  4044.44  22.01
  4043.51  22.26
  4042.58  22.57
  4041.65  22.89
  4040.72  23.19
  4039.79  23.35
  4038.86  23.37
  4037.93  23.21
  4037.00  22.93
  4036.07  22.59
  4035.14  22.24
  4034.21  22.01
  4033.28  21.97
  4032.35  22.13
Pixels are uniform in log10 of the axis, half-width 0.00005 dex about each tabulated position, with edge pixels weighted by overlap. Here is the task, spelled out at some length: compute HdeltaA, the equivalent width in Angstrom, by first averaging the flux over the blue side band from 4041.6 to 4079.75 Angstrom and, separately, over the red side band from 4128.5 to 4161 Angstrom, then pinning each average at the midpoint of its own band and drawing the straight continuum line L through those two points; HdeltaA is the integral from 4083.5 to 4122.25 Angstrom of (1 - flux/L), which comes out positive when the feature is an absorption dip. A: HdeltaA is 1.5 Angstrom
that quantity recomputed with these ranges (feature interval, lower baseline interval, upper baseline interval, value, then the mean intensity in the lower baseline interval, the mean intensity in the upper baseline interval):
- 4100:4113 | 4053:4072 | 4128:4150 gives 1.1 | 21.7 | 22.3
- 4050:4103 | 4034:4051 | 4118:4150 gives 2.3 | 22.7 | 22.3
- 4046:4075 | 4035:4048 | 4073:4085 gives 0.4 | 22.6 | 21.9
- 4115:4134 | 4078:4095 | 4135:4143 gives 0.7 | 22.4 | 23.1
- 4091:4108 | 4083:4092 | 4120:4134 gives 2.1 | 22.9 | 22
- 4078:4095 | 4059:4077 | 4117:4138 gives -0.5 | 21.6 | 22.3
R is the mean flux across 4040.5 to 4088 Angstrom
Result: 22.1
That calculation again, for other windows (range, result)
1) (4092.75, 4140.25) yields 21.3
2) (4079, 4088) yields 22.6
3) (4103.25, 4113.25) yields 20.8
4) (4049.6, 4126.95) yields 21.6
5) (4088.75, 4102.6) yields 20.3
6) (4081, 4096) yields 22.3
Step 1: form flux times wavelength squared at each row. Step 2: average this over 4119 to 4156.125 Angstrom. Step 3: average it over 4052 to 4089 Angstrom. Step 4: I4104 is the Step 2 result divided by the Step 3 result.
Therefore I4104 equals 1.0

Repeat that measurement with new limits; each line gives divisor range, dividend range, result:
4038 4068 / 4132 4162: 1.04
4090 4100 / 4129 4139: 1.12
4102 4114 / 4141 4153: 1.07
